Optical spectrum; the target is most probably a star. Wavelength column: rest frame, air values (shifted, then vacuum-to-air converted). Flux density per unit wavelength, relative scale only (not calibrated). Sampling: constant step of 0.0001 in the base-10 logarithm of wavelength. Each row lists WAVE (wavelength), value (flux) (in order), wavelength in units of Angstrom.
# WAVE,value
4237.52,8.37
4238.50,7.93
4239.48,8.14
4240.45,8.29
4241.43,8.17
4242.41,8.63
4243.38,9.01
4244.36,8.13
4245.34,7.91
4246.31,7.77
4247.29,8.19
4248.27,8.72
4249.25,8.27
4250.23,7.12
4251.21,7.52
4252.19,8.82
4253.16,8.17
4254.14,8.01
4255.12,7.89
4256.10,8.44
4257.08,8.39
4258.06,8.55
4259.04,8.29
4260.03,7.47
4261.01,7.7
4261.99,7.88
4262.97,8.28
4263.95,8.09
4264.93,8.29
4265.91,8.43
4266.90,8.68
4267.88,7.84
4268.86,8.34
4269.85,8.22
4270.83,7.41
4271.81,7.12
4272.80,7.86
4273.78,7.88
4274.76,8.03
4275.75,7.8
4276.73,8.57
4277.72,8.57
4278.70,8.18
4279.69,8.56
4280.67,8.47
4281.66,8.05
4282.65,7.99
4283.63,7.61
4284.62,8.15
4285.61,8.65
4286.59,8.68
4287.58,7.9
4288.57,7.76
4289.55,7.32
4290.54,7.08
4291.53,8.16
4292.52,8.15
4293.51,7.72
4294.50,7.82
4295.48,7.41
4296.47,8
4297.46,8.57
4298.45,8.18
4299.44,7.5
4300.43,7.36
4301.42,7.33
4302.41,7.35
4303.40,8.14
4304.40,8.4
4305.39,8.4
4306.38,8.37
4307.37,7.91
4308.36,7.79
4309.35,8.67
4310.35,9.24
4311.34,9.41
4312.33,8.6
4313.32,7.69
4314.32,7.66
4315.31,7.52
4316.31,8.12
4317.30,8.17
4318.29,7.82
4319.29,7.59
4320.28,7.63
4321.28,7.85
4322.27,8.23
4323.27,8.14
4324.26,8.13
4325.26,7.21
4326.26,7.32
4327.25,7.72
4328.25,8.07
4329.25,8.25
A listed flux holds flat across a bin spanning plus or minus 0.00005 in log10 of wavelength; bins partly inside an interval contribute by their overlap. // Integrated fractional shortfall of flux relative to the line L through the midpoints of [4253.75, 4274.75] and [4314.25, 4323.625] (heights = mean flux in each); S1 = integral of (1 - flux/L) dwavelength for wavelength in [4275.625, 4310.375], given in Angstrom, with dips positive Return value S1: -0.3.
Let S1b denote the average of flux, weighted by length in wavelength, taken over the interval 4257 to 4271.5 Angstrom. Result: 8.1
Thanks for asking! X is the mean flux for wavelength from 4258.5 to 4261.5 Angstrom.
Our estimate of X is 7.81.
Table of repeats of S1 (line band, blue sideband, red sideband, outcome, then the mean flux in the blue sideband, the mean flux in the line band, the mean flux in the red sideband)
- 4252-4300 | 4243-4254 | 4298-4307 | -0.3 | 8.14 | 8.06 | 7.89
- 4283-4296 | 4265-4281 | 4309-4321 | 0.4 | 8.12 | 7.88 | 8.16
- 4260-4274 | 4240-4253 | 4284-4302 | 0.1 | 8.2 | 7.99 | 7.87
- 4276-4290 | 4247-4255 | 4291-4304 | -0.5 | 8.09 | 8.17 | 7.82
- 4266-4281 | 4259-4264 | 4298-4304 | -0.5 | 7.9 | 8.11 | 7.64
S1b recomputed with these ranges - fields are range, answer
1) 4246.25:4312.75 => 8.08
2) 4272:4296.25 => 8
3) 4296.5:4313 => 8.19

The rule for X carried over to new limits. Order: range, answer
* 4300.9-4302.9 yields 7.34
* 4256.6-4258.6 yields 8.47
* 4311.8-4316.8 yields 7.92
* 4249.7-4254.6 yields 7.94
